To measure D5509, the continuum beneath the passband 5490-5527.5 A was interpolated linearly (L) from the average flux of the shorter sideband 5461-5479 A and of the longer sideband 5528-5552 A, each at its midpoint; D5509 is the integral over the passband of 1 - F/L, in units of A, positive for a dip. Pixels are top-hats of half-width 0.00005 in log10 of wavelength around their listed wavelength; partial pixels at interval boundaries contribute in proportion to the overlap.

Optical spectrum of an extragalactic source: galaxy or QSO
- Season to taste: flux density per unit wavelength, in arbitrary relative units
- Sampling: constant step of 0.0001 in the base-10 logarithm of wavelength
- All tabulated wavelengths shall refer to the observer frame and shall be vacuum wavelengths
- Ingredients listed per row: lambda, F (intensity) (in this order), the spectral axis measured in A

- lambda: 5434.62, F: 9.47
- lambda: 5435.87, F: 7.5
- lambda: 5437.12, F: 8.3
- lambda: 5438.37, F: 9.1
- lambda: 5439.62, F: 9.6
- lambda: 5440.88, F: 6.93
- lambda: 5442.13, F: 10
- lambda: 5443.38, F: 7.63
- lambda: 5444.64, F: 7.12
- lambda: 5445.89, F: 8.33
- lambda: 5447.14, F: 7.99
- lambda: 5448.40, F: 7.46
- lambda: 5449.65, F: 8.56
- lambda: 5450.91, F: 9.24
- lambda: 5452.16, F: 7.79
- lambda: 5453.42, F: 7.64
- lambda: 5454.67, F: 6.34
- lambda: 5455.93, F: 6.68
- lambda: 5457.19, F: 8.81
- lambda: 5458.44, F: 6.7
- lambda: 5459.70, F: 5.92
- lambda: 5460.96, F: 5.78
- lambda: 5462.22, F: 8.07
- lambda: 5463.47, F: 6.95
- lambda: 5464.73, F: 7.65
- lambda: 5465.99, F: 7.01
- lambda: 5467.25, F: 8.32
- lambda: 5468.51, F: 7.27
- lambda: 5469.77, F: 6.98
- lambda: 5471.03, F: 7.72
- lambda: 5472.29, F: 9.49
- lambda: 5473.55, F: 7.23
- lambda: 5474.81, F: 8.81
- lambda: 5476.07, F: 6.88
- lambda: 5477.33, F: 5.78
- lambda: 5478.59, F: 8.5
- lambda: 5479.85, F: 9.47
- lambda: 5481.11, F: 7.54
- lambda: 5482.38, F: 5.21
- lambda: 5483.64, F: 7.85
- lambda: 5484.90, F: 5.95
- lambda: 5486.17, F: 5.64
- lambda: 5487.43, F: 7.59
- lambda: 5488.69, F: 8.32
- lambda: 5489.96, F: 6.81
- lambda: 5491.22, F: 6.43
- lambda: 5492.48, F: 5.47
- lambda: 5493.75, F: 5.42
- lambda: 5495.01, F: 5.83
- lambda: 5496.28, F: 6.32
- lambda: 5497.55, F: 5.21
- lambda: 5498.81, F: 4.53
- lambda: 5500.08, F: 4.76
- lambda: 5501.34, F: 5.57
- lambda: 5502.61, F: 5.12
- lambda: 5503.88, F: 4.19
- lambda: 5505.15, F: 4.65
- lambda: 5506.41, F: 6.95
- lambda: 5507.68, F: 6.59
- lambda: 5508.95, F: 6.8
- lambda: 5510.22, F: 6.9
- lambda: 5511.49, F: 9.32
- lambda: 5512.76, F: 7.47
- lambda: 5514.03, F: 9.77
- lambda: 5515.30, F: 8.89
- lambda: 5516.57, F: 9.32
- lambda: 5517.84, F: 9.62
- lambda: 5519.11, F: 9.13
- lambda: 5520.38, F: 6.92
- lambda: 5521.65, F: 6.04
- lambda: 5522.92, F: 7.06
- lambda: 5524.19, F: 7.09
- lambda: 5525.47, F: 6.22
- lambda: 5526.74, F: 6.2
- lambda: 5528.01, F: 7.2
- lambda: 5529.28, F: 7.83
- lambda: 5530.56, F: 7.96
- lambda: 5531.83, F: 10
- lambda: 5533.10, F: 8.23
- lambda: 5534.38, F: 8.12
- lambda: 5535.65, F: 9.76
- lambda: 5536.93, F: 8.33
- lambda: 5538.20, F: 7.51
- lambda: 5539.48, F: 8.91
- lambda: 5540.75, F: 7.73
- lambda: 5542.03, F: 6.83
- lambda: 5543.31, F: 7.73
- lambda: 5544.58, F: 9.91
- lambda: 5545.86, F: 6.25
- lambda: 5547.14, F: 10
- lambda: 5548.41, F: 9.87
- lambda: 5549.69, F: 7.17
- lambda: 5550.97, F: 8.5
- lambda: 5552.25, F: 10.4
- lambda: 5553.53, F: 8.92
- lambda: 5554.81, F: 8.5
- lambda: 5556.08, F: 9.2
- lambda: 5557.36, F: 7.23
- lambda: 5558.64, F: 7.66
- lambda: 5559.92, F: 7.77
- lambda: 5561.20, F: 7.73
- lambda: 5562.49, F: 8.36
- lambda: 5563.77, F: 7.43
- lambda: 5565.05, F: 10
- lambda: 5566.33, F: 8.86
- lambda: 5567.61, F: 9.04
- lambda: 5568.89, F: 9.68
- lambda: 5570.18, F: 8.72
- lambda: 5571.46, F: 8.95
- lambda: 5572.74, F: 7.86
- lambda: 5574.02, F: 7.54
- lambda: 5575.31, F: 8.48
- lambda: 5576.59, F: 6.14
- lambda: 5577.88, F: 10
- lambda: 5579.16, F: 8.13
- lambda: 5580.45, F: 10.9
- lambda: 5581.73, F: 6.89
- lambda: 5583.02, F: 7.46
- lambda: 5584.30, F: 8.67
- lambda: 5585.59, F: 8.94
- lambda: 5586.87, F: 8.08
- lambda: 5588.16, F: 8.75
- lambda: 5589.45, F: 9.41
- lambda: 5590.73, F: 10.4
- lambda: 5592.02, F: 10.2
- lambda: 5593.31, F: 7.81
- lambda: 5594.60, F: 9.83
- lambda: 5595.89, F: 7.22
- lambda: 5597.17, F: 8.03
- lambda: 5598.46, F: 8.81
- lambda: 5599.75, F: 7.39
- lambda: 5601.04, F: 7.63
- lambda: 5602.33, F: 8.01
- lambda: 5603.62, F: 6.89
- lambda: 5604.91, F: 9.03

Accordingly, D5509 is 6.2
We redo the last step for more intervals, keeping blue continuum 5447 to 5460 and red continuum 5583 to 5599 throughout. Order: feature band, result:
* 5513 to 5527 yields 0.5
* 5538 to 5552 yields 0.1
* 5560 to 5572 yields -0.2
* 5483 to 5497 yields 2.5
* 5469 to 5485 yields 0.5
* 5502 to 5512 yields 2.2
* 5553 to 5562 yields 0.4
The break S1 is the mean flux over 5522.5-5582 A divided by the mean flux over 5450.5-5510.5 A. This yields 1.2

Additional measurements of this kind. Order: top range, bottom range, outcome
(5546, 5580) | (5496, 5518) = 1.27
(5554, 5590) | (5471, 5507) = 1.30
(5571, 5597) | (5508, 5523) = 1.06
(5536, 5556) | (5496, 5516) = 1.31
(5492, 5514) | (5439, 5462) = 0.79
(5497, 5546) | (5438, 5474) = 0.95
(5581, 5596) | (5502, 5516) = 1.25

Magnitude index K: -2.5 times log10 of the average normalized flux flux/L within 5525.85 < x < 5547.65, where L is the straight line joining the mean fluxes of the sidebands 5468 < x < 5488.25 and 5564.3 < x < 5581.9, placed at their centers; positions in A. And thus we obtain 0.01 mag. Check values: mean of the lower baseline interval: 7.38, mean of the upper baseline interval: 8.7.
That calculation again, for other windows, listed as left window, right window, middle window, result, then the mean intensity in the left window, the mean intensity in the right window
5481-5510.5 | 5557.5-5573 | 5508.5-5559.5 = -0.114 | 6.03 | 8.48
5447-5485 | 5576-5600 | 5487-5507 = 0.316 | 7.48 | 8.61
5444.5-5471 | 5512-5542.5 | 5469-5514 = 0.154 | 7.47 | 8.02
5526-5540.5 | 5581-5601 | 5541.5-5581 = -0.022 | 8.16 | 8.51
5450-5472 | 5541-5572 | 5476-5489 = 0.074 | 7.39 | 8.52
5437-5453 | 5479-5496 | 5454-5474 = 0.041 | 8.3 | 6.75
